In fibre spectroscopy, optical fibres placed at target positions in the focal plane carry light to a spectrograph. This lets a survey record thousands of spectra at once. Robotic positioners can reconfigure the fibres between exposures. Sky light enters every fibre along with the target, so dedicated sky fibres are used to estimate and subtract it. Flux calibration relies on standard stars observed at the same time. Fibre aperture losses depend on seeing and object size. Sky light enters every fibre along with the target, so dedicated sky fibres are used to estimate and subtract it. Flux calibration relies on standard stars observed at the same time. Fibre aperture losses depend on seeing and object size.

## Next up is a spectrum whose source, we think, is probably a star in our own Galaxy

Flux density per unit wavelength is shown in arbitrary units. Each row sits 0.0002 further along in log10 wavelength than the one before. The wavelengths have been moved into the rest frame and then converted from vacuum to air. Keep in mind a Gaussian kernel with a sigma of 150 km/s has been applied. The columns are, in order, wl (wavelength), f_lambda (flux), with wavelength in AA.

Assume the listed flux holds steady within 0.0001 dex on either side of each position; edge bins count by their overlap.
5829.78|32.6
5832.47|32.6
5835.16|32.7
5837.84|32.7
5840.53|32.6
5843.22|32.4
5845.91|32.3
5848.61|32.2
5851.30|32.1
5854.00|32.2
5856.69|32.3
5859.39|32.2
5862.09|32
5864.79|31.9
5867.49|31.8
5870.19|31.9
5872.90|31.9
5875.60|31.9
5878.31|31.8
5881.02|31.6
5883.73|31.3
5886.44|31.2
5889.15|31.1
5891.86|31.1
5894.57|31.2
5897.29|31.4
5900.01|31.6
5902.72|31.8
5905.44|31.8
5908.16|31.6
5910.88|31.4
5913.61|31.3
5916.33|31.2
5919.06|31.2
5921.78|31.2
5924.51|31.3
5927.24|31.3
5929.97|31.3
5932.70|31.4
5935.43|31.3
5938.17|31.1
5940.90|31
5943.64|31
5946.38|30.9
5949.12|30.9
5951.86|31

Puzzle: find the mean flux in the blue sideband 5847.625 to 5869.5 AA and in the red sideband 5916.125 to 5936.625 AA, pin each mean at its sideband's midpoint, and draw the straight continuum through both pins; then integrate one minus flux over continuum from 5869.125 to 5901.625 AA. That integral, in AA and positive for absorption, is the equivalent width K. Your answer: 0.3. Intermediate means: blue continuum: 32.1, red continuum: 31.3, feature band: 31.5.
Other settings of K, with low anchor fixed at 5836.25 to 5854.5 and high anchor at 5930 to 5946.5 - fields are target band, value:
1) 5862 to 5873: 0.1 AA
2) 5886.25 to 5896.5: 0.2 AA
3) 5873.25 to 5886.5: 0.1 AA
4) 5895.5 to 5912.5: 0.0 AA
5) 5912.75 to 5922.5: 0.1 AA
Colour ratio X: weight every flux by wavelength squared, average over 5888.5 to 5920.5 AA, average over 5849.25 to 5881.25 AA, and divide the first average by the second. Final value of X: 0.99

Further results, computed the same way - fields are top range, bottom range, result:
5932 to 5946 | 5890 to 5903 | 1.01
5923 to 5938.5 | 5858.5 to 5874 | 1.00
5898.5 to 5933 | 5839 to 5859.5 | 1.00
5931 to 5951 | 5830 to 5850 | 0.99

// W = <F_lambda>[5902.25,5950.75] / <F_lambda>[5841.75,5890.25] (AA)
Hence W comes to 0.98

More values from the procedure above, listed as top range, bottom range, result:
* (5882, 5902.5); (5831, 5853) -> 0.97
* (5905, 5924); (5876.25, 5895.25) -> 1.00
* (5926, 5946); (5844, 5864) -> 0.97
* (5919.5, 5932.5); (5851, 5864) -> 0.97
